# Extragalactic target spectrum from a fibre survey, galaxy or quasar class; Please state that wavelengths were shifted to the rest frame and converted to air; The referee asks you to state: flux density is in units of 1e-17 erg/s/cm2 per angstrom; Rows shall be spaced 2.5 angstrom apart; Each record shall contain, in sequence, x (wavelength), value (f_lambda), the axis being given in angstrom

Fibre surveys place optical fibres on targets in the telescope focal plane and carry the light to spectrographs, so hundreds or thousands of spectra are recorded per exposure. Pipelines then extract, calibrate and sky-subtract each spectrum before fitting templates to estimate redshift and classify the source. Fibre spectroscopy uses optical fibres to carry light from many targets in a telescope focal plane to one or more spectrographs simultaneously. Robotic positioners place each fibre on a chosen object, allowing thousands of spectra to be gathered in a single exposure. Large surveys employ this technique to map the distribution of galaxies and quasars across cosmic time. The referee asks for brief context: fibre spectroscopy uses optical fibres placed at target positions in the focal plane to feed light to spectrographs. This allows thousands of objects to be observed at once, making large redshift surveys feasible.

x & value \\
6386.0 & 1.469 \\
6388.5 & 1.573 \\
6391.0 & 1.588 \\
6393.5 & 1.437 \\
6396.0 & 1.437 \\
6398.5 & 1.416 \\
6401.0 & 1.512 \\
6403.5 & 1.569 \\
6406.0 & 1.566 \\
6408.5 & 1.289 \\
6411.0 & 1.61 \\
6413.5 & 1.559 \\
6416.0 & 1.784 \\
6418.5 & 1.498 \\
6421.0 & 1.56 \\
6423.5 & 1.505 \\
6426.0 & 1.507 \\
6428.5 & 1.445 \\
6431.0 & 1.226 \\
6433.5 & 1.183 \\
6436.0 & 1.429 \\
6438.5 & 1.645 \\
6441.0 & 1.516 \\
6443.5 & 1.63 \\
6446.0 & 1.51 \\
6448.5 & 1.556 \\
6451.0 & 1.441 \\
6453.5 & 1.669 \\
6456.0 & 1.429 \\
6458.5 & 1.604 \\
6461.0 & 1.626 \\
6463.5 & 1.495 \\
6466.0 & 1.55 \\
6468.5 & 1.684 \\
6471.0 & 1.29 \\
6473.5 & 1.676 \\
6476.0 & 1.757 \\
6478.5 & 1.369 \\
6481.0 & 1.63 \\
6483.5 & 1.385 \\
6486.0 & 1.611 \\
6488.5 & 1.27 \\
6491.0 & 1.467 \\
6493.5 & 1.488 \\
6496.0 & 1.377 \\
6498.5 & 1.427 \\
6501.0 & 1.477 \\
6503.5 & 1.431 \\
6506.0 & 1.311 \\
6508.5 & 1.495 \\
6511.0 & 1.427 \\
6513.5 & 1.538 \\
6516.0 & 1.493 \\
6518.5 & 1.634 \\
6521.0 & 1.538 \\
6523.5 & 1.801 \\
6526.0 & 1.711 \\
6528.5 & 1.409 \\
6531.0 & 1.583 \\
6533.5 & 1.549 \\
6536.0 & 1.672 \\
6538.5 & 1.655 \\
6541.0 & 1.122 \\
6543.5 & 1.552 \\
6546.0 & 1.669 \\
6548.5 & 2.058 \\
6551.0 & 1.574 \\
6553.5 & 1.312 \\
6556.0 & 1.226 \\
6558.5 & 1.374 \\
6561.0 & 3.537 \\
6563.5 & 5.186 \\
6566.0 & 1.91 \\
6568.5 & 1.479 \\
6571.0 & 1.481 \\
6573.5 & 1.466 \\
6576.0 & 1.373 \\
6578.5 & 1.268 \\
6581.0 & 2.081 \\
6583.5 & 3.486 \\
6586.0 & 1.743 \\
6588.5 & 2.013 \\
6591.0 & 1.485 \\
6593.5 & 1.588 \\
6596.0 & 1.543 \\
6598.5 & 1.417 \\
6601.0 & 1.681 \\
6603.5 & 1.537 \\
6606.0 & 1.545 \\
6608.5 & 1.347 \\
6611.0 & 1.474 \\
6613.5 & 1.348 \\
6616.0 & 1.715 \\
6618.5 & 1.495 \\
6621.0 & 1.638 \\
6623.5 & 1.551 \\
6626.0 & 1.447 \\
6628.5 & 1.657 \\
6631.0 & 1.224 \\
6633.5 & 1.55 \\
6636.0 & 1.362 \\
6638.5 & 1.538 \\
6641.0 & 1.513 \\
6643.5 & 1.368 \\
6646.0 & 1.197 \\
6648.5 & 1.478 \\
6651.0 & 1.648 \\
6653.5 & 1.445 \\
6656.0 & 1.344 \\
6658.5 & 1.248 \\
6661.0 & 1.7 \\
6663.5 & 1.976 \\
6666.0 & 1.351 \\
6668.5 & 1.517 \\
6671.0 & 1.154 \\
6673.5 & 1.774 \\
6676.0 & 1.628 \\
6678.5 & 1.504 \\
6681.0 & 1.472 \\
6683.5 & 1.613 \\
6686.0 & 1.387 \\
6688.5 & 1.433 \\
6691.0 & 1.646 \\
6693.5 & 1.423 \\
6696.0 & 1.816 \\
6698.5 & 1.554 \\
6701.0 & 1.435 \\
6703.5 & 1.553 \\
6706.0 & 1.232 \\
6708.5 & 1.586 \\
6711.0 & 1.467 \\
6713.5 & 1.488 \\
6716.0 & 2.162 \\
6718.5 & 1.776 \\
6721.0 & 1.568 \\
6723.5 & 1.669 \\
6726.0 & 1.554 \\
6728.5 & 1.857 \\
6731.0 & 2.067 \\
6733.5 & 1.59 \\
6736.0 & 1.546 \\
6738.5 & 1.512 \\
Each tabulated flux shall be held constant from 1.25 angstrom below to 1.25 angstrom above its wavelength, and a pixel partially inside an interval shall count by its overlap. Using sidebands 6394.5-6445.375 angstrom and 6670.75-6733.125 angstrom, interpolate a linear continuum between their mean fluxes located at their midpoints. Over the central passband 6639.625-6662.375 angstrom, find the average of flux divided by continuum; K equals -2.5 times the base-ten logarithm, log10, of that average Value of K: 0.10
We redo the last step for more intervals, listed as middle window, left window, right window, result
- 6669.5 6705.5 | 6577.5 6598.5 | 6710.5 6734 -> 0.16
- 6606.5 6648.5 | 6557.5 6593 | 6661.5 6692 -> 0.24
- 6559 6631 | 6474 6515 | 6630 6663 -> -0.25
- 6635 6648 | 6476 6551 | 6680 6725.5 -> 0.11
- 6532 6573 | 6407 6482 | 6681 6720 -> -0.22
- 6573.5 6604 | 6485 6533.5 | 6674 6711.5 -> -0.17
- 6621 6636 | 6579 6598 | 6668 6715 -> 0.19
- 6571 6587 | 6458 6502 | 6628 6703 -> -0.24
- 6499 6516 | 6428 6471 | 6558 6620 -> 0.14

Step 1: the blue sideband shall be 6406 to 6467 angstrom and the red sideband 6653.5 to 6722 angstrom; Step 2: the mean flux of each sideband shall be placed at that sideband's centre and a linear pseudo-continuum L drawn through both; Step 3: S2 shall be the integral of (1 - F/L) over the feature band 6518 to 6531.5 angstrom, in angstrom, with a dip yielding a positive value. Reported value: -0.79 angstrom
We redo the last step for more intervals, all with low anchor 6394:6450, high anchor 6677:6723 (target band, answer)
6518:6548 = -1.21 angstrom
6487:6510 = 1.47 angstrom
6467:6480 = -0.41 angstrom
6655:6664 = 0.09 angstrom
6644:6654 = 0.74 angstrom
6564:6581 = -1.87 angstrom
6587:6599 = -0.67 angstrom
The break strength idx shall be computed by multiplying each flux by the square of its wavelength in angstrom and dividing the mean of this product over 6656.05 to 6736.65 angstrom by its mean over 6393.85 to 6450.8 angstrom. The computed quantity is 1.2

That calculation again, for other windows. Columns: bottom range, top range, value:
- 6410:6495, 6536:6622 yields 1.22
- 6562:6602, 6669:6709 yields 0.80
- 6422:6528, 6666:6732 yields 1.13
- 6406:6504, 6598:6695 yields 1.06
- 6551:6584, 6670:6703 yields 0.78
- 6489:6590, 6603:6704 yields 0.90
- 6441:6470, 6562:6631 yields 1.19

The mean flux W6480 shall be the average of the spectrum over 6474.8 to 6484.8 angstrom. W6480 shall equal 1.53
